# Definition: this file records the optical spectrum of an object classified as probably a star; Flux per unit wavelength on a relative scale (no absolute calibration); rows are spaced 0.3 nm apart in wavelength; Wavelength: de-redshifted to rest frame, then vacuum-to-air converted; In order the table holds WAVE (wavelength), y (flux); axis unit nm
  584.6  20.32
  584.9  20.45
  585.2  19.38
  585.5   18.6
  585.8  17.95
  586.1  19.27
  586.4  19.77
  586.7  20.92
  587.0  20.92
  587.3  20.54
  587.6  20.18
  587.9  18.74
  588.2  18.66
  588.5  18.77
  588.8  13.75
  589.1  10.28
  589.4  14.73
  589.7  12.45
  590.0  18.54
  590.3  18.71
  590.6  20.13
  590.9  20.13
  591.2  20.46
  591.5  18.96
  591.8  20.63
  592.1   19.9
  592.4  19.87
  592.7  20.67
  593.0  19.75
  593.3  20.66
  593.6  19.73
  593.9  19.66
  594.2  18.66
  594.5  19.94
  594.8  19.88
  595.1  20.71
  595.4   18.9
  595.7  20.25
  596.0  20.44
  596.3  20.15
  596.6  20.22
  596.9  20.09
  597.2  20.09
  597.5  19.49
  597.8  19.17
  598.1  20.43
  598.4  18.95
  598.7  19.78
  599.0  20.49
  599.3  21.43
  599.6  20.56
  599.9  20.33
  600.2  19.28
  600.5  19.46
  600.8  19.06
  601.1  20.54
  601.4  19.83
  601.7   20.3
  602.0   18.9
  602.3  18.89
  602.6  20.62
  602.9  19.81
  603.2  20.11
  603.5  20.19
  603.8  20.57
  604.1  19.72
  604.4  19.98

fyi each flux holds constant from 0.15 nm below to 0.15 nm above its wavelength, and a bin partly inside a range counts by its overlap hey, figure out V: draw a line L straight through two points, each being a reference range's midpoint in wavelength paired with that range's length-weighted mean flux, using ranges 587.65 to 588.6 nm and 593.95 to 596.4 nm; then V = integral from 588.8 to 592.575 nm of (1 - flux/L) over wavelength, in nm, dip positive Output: 0.29 nm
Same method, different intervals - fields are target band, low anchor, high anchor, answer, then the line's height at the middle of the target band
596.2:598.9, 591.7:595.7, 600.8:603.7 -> 0.011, 19.9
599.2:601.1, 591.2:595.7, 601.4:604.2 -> -0.012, 19.9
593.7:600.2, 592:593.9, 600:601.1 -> -0.067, 19.8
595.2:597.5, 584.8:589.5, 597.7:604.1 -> -0.071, 19.4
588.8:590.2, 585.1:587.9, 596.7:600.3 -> 0.398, 19.8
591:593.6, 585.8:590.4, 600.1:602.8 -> -0.247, 18.3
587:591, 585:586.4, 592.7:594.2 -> 0.393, 19.4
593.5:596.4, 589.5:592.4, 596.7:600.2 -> -0.050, 19.5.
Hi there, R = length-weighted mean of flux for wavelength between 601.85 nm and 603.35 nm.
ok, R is 19.7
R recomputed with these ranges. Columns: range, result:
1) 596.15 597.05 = 20.2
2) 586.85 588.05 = 20.1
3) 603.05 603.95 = 20.3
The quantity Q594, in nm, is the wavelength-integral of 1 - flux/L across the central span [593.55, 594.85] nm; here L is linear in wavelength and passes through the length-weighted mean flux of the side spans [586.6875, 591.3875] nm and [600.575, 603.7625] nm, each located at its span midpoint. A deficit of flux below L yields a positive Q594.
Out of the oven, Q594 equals -0.060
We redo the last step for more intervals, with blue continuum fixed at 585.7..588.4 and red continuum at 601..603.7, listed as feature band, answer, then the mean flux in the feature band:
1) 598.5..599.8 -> -0.04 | 20.5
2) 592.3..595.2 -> -0.02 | 19.9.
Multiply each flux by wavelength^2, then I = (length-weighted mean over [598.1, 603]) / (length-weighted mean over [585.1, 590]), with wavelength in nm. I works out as 1.17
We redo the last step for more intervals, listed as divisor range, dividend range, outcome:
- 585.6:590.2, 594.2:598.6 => 1.15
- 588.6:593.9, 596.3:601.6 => 1.12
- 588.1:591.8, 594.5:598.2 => 1.18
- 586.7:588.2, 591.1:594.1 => 1.02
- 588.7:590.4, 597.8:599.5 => 1.42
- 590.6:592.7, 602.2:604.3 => 1.04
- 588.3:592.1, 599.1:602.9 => 1.19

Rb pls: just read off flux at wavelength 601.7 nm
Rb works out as 20.3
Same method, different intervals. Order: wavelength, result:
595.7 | 20.25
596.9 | 20.09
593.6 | 19.73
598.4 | 18.95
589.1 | 10.28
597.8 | 19.17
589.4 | 14.73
